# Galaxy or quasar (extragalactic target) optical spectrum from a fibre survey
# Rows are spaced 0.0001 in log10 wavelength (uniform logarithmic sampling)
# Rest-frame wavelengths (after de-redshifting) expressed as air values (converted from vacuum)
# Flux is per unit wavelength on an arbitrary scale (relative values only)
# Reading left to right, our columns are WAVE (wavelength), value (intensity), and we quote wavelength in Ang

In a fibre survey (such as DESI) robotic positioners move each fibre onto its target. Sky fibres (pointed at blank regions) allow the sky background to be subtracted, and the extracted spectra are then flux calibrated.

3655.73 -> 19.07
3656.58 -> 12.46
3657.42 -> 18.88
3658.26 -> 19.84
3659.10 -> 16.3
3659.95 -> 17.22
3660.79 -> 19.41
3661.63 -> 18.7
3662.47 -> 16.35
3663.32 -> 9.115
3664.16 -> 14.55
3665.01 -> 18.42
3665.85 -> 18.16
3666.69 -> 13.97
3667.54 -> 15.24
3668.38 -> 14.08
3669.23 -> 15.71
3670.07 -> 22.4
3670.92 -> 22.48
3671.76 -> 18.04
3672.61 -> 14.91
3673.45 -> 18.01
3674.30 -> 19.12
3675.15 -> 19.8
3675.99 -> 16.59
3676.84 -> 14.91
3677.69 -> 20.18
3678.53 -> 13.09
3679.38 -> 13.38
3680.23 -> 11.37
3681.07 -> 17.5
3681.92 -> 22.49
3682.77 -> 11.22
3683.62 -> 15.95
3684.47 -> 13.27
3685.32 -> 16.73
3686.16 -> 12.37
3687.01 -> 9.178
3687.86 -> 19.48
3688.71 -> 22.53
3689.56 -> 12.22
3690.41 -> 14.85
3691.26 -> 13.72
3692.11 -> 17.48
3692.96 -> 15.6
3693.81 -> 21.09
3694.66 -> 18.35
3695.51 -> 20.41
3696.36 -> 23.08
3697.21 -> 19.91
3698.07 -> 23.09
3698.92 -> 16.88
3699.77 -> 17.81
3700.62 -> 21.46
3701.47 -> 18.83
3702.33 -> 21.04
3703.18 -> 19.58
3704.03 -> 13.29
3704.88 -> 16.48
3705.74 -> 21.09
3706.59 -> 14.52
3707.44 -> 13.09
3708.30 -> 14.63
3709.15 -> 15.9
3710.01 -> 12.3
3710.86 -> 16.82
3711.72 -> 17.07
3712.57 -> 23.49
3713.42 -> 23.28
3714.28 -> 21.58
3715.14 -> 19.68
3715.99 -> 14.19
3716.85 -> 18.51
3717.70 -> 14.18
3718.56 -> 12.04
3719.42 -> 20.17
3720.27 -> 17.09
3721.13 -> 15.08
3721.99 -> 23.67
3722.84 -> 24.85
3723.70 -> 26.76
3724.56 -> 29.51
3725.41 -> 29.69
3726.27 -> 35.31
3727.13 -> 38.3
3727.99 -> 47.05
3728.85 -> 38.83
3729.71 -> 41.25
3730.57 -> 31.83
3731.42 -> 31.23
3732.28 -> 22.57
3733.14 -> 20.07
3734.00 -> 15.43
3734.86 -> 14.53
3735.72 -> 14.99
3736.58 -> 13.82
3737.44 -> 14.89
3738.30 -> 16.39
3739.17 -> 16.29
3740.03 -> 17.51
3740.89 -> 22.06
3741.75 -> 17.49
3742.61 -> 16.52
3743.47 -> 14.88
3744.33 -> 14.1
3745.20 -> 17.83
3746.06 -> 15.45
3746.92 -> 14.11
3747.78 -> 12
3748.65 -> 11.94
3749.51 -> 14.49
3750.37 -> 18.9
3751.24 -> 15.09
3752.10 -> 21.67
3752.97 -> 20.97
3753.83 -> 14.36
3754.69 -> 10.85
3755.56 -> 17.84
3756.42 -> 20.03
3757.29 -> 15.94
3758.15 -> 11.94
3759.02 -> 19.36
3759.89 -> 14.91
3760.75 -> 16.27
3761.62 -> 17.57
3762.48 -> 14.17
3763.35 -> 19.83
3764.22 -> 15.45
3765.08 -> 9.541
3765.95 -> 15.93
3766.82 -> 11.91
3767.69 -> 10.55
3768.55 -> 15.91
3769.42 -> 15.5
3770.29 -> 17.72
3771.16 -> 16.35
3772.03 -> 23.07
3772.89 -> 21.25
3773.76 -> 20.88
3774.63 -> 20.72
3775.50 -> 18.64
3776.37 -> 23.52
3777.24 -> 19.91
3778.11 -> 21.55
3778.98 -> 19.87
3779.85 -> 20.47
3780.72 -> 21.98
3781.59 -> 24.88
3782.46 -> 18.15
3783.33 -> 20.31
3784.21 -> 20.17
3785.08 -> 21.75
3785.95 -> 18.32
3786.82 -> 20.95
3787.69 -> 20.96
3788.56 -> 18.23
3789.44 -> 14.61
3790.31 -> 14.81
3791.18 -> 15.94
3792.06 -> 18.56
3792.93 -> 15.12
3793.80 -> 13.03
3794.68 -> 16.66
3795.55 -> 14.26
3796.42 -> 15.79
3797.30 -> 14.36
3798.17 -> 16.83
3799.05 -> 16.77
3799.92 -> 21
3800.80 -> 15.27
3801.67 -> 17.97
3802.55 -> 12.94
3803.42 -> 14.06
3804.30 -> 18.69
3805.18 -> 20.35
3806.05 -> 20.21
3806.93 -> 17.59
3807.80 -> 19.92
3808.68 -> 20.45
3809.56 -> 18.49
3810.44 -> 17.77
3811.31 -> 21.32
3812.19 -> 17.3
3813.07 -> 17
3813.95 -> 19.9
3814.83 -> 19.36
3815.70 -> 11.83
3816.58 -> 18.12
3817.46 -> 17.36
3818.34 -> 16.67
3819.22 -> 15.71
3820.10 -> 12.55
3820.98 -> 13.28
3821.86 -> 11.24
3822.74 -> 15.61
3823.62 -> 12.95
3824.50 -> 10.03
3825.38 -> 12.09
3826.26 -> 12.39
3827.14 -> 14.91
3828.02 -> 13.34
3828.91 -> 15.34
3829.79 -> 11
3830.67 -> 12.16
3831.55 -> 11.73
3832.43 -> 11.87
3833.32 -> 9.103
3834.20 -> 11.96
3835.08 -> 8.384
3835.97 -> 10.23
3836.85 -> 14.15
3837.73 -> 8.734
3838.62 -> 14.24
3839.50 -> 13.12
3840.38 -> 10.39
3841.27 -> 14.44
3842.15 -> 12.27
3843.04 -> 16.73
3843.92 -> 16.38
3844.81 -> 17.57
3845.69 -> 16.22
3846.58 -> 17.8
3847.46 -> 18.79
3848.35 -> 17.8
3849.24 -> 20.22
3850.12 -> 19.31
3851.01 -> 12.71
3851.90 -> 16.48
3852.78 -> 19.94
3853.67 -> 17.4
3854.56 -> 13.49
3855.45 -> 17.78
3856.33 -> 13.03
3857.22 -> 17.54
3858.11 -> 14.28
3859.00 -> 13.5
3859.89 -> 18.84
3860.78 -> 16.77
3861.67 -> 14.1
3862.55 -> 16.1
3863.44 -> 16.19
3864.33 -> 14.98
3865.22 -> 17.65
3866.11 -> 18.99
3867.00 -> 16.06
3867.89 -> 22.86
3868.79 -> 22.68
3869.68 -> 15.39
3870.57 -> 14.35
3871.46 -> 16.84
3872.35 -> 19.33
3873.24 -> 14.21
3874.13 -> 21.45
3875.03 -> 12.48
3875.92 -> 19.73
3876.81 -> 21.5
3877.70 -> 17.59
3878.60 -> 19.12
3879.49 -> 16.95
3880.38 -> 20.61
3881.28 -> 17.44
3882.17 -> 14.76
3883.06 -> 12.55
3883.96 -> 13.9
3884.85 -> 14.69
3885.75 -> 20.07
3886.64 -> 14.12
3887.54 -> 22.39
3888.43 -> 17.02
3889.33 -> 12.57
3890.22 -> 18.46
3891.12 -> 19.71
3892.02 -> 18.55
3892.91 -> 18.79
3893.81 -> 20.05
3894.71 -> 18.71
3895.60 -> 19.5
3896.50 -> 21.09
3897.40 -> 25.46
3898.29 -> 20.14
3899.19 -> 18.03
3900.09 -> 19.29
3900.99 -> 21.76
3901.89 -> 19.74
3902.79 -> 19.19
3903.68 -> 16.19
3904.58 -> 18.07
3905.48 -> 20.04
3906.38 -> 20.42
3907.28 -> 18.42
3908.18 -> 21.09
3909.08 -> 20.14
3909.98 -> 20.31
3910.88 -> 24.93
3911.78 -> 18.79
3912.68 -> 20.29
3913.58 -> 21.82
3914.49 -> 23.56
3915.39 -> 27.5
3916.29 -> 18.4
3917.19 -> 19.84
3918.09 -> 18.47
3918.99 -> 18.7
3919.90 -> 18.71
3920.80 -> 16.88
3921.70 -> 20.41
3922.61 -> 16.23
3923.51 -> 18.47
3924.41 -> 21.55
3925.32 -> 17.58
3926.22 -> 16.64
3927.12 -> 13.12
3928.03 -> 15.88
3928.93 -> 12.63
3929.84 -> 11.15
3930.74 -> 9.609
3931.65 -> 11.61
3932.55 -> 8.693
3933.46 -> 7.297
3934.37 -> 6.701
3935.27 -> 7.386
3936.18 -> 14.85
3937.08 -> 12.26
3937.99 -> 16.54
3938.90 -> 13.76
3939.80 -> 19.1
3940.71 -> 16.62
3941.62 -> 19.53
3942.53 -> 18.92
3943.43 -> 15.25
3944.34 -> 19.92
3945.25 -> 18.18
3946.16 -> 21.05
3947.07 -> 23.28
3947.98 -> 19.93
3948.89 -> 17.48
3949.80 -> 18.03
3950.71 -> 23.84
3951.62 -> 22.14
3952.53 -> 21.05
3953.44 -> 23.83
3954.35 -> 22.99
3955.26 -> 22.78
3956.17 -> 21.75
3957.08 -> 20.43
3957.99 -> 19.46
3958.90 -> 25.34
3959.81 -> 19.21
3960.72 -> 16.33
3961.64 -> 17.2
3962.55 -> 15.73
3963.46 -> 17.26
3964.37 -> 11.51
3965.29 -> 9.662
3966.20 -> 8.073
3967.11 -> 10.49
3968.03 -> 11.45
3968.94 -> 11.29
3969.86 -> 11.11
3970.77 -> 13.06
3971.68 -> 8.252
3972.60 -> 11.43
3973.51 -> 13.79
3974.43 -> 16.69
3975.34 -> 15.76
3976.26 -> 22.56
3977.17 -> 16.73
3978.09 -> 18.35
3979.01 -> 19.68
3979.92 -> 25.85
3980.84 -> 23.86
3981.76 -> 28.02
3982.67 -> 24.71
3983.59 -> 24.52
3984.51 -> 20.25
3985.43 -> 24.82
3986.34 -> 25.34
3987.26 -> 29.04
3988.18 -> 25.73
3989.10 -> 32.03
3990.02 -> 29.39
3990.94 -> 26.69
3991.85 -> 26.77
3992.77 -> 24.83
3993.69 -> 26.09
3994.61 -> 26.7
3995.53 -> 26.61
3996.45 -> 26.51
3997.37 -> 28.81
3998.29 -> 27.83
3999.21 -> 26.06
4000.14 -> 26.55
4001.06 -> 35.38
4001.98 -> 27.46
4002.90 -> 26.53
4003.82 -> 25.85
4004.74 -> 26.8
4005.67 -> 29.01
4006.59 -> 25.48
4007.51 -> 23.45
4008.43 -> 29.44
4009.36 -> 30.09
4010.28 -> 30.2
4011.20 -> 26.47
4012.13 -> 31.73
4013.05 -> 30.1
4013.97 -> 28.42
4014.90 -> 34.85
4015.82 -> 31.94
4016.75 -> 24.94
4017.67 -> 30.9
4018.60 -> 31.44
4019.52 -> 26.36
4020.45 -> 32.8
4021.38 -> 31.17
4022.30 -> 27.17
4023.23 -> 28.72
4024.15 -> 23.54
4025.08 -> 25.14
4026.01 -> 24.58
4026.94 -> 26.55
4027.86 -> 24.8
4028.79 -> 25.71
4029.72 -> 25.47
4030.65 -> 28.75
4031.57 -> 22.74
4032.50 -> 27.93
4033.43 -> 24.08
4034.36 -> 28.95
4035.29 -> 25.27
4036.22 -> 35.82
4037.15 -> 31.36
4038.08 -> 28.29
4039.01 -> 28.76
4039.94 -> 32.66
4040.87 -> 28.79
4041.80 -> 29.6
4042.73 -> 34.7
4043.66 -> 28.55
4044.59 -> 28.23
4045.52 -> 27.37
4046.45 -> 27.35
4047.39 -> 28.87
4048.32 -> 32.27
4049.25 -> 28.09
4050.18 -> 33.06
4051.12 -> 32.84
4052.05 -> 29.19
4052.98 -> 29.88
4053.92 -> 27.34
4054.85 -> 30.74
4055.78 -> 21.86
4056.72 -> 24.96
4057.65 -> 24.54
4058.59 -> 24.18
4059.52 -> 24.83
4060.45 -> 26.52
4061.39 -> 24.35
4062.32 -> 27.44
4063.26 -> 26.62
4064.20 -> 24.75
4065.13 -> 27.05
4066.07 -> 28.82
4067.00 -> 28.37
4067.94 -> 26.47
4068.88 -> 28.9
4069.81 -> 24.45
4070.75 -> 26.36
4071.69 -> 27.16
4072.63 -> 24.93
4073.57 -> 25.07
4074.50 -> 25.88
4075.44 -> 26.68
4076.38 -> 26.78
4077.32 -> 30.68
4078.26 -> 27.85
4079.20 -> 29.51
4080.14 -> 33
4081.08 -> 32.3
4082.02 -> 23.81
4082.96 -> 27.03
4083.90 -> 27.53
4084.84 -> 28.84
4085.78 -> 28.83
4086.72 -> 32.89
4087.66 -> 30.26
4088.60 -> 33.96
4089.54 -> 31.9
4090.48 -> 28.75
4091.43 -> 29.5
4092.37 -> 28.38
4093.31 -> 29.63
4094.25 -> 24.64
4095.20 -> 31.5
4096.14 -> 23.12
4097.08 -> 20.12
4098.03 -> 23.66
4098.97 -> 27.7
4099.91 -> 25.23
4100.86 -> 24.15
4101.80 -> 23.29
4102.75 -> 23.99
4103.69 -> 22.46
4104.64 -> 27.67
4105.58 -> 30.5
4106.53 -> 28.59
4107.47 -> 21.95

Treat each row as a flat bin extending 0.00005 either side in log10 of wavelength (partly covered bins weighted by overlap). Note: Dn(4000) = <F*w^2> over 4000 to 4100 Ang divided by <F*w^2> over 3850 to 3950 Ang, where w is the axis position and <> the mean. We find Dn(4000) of 1.7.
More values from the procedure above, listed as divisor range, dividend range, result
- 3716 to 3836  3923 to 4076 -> 1.48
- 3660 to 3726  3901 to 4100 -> 1.57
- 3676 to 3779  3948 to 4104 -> 1.61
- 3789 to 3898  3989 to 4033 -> 1.86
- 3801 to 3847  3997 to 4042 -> 2.10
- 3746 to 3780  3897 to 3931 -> 1.21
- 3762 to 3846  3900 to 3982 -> 1.16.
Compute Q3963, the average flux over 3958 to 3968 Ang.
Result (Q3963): 15.1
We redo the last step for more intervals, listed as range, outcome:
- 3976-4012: 26.2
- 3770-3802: 18.7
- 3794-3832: 15.9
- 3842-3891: 17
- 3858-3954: 17.8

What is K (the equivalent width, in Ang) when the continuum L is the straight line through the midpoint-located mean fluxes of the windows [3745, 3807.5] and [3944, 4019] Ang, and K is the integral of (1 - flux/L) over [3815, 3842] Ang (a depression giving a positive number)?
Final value 8.4 Ang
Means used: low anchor 17.3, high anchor 22.8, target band 12.9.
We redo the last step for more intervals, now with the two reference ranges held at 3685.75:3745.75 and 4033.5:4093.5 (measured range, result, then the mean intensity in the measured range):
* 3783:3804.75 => 4.8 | 17.1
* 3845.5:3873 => 7.6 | 17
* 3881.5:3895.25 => 4.0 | 17.1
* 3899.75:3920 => 3.6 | 20.3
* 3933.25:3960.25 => 7.6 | 18.4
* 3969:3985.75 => 4.9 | 18.6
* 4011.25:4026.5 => -0.9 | 28.9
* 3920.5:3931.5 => 4.1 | 15.7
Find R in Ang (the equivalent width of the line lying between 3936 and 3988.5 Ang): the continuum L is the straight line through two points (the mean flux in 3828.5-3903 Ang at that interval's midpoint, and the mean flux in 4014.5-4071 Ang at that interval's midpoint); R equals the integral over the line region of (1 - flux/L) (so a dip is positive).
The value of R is 9.8 Ang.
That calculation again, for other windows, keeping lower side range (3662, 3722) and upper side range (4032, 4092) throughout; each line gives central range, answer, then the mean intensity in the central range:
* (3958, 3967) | 3.5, 15.6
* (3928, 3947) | 8.0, 14.3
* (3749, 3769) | 3.5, 15.8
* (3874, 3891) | 4.2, 17.2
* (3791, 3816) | 3.9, 17.2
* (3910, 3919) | 1.0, 21.3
